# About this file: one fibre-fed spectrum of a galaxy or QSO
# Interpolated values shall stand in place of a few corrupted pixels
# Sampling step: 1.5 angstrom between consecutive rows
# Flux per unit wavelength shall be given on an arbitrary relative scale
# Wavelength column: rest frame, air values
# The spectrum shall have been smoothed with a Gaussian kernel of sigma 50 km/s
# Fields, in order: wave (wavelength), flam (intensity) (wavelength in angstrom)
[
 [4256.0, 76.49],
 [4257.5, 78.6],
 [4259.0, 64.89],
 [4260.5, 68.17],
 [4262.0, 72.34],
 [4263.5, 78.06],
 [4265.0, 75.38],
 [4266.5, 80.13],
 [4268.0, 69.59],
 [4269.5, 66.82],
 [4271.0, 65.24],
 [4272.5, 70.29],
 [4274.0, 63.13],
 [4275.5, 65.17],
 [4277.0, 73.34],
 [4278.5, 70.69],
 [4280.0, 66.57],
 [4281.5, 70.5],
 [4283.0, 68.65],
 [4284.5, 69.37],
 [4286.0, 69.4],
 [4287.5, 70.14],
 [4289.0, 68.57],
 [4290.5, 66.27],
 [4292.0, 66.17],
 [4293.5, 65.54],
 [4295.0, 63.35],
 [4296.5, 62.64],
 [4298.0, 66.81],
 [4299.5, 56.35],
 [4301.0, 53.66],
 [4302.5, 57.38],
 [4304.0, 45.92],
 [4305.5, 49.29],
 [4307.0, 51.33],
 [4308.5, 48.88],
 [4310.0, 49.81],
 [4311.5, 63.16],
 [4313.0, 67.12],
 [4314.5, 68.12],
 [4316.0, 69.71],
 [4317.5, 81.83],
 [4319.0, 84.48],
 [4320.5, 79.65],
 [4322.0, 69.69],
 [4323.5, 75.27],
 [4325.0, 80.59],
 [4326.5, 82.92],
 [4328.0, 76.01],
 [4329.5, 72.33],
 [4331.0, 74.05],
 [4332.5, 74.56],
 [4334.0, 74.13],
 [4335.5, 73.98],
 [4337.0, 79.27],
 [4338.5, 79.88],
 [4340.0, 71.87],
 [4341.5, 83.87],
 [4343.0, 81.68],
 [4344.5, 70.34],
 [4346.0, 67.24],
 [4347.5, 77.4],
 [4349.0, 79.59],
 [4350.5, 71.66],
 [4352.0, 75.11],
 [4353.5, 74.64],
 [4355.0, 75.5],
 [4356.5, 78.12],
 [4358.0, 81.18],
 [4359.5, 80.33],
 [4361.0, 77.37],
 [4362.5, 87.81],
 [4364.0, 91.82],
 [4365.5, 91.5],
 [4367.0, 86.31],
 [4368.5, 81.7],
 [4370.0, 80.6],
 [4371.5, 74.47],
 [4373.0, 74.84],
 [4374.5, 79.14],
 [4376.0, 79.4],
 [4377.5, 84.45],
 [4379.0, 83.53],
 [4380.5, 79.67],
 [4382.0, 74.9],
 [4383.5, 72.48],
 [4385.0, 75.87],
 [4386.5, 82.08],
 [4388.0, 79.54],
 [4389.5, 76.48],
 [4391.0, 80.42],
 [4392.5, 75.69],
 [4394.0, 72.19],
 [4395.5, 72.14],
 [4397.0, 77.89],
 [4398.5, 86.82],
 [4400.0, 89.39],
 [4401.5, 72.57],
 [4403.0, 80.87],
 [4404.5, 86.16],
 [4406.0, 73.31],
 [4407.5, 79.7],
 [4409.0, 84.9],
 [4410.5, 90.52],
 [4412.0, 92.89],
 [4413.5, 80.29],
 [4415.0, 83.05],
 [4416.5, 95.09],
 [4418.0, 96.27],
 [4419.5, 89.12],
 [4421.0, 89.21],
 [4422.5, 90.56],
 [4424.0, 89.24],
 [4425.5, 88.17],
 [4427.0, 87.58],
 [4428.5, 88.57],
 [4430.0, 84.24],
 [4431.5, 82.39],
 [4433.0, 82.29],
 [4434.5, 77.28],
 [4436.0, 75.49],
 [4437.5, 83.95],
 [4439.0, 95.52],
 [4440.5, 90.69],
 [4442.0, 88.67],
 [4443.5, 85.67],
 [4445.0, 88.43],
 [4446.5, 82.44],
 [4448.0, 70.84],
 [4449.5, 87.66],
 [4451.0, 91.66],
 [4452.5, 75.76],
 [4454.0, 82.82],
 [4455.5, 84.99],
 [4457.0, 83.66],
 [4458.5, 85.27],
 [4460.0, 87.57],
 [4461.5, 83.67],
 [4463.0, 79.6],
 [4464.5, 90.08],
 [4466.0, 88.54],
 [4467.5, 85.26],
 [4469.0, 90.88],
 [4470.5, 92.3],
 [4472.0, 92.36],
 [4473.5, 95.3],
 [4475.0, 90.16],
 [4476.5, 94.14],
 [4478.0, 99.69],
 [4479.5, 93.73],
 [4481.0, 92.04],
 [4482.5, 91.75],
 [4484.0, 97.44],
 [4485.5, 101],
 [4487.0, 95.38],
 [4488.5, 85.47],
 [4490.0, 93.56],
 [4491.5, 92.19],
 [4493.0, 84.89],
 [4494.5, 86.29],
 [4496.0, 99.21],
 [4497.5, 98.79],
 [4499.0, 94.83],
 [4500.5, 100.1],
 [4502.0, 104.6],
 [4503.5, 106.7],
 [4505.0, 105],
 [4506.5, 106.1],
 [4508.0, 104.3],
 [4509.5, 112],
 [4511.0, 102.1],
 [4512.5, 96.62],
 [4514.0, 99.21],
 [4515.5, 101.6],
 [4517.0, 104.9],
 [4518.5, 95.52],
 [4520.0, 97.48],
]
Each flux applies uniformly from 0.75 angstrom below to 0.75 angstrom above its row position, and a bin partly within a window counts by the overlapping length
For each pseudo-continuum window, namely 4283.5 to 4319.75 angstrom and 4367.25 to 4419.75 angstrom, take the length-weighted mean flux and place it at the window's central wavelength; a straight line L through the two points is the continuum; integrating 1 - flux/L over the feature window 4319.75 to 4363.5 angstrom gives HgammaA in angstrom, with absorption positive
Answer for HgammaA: -3.7 angstrom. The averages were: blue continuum 63.2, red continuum 81.1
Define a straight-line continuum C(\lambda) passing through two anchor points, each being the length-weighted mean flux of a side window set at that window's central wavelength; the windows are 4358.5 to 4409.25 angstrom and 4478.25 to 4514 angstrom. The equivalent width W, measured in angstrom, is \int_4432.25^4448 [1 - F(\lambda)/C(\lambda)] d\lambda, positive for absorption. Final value 0.8 angstrom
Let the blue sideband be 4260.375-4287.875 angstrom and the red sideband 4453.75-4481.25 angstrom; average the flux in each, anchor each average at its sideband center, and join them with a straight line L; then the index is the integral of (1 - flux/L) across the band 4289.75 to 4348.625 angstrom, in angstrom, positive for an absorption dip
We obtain 4.6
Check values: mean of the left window 70.2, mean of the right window 89.1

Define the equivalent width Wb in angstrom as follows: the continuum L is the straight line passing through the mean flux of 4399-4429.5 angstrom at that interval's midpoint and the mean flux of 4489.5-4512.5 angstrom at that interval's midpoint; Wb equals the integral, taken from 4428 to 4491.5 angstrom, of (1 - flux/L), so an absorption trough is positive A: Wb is 3.6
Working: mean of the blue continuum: 86.4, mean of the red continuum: 99.4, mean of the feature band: 87.9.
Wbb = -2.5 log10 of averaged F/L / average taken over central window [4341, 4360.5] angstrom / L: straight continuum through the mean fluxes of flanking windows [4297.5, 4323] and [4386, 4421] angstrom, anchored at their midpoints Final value -0.08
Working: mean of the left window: 62.6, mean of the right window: 82.6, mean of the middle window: 76.6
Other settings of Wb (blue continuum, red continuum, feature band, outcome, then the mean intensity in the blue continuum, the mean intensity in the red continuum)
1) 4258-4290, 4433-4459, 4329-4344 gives -0.3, 69.9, 84.1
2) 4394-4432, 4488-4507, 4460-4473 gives 0.6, 85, 96.8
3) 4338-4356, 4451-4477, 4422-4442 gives -0.4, 75.7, 87.3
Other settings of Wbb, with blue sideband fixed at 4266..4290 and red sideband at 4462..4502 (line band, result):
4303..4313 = 0.347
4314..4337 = -0.021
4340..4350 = 0.009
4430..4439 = 0.068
